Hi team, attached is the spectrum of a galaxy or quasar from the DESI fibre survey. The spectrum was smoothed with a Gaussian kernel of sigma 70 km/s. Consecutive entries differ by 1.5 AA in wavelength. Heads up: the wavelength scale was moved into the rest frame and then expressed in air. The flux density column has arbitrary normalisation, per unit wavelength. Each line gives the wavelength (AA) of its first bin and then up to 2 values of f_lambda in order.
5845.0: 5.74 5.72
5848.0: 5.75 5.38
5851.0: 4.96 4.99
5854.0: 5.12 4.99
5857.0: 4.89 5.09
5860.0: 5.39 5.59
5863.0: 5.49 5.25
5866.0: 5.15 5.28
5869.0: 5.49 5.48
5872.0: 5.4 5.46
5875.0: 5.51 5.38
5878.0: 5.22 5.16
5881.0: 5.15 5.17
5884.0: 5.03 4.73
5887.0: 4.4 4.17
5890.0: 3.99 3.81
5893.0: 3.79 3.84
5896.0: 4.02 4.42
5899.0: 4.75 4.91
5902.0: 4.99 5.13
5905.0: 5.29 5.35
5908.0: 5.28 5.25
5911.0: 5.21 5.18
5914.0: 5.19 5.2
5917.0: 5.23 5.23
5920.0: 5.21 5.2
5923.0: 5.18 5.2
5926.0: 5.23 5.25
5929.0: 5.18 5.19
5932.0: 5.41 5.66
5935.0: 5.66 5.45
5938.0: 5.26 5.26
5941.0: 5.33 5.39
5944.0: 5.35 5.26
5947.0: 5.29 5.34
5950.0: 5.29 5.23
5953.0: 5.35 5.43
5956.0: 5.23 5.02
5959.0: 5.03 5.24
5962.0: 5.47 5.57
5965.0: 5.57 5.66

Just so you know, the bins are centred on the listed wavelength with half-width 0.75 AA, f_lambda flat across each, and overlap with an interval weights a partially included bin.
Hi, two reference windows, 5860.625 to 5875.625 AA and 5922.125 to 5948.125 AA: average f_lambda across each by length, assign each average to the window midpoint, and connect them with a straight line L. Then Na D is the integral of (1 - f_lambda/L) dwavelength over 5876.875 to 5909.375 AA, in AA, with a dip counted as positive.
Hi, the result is 4.0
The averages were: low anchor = 5.41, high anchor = 5.33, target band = 4.71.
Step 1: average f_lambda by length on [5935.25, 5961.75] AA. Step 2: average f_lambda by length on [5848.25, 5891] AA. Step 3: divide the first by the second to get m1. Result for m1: 1.0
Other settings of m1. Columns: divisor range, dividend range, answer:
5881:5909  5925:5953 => 1.15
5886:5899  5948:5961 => 1.28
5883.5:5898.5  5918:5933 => 1.24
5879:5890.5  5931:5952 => 1.13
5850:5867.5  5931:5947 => 1.04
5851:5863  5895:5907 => 0.94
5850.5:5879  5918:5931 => 0.99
